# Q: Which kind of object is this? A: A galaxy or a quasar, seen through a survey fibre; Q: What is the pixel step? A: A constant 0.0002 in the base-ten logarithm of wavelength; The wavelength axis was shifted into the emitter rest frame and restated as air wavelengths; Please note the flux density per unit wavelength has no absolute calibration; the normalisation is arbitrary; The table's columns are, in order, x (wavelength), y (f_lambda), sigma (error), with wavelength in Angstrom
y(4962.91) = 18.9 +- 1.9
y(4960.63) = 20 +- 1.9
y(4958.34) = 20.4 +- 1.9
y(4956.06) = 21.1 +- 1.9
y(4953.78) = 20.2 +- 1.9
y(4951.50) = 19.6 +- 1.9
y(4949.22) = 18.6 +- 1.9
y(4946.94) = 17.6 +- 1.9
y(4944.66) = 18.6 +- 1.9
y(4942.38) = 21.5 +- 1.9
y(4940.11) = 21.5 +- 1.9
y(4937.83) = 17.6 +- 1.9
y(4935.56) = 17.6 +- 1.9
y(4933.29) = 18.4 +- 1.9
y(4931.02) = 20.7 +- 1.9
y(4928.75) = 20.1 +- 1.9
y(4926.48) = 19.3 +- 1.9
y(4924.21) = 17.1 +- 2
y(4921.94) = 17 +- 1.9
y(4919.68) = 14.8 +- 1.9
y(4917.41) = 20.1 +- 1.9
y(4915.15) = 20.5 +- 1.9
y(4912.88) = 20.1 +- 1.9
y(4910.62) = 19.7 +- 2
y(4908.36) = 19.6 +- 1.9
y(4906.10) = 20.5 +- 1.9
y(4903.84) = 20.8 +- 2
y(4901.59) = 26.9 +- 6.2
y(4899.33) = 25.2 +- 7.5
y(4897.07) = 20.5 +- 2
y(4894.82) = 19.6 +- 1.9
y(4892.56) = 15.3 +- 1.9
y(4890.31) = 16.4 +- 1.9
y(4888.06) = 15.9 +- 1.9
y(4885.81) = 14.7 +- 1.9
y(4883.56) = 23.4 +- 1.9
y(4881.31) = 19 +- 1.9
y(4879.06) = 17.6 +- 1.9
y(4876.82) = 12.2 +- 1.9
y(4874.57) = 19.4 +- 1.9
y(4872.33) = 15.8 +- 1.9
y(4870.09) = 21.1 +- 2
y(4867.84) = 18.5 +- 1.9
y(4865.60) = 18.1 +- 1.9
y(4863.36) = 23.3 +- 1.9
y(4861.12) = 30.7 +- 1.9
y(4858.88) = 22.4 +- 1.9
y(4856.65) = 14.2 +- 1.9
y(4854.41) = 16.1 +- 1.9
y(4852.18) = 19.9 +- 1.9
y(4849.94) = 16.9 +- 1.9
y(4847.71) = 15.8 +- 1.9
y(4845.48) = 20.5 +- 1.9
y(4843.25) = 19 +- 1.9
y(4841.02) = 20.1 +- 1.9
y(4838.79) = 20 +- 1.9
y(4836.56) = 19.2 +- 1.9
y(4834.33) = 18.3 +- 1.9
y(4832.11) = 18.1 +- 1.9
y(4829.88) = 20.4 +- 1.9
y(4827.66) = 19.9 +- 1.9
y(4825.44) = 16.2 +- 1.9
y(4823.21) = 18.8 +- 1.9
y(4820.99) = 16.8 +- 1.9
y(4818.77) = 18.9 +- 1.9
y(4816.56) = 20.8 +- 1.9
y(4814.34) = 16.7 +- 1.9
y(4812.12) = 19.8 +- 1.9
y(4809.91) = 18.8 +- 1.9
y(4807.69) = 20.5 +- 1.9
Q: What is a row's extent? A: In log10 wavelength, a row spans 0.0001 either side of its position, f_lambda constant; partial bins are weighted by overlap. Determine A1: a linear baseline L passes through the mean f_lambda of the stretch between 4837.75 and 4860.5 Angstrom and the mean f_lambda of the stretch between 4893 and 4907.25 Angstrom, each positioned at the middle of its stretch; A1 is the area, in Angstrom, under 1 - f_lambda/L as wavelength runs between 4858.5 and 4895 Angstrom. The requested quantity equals 2.55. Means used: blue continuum 18.8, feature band 18.9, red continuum 21.9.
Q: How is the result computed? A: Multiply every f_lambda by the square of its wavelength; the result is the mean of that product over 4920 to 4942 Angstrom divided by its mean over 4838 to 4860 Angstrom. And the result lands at 1.05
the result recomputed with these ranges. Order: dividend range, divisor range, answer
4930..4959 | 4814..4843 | 1.08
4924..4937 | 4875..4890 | 1.12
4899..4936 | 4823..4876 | 1.06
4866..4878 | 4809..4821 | 0.95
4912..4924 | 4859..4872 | 0.85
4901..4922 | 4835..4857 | 1.12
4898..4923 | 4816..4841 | 1.12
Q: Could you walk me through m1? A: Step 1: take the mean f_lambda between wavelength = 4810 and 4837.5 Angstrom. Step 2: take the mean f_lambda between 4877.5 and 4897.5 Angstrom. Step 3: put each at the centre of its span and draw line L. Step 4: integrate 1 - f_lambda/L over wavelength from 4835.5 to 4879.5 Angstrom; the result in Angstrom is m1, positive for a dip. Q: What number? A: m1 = -2.0 Angstrom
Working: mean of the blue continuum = 18.7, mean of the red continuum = 17.8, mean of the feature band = 19.1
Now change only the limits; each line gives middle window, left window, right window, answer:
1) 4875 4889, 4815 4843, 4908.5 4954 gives 1.3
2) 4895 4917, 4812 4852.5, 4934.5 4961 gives -2.5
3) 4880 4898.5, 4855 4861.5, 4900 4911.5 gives 2.8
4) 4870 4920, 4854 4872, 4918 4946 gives 1.3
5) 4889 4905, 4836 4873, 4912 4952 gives -1.2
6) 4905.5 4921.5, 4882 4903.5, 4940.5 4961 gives 0.5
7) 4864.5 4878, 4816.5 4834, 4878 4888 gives 0.7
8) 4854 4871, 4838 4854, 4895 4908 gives -0.8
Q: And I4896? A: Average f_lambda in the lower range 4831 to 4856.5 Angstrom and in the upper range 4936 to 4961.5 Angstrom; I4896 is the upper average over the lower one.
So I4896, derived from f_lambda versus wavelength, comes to 1.07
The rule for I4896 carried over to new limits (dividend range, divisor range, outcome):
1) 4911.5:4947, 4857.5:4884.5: 0.95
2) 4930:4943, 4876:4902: 1.04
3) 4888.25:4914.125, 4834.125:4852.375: 1.08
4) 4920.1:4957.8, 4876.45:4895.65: 1.11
